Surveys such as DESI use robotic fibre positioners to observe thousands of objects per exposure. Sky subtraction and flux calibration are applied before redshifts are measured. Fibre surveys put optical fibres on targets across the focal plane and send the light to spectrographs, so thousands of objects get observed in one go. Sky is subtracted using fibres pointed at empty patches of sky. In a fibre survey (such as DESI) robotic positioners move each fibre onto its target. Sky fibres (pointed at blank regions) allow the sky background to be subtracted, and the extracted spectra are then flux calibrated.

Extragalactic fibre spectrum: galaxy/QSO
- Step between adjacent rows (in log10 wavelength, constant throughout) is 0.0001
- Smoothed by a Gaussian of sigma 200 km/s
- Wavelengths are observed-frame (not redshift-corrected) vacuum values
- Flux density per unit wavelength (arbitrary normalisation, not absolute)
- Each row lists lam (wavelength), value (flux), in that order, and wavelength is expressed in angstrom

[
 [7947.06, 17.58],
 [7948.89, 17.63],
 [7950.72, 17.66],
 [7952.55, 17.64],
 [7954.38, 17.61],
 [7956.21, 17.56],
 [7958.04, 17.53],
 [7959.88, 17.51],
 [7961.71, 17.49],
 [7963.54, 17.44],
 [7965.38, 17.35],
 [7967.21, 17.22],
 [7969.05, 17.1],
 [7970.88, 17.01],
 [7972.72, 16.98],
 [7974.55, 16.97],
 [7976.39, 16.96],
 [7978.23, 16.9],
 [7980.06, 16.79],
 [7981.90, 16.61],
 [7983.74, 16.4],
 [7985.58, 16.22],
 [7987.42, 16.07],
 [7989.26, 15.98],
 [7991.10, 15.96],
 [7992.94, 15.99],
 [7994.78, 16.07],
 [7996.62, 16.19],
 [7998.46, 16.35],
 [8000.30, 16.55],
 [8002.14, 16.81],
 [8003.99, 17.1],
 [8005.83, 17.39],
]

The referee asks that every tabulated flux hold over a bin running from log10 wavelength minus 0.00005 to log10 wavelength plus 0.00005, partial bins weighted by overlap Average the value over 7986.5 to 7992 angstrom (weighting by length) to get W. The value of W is 16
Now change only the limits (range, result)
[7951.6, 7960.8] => 17.6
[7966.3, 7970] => 17.2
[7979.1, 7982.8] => 16.7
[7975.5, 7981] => 16.9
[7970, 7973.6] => 17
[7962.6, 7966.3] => 17.4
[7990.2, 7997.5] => 16.1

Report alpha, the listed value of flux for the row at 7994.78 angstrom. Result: 16.07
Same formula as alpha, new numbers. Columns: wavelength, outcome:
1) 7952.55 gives 17.64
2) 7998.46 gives 16.35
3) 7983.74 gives 16.4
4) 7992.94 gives 15.99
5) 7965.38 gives 17.35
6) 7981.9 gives 16.61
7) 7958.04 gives 17.53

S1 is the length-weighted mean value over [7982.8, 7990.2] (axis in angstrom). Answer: 16.2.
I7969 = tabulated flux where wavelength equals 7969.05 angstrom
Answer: 17.1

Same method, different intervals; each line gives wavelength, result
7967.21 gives 17.22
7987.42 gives 16.07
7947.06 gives 17.58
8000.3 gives 16.55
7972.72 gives 16.98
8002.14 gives 16.81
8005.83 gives 17.39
